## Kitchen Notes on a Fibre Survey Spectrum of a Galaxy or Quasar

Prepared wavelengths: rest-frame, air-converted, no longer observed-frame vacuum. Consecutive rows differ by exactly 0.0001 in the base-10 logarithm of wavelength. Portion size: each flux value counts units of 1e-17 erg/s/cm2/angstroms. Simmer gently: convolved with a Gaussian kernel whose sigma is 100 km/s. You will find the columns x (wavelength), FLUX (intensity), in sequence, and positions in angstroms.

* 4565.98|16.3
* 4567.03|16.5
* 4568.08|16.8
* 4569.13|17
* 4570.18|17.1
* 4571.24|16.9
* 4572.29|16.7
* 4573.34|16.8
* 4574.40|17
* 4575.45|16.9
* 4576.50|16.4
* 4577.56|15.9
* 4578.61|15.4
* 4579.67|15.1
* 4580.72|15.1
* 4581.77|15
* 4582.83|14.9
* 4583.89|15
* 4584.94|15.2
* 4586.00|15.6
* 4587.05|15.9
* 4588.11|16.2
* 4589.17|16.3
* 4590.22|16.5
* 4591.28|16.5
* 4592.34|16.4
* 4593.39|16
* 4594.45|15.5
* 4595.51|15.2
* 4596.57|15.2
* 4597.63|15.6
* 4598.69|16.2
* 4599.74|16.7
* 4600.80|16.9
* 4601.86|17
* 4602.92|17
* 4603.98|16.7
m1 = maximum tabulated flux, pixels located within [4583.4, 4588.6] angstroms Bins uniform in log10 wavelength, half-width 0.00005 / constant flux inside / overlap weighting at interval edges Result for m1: 16.2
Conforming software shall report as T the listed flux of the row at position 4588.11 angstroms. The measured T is 16.2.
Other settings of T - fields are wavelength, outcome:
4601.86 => 17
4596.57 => 15.2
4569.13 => 17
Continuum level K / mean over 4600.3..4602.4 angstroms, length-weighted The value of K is 16.9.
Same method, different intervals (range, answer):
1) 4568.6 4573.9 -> 16.9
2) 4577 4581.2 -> 15.4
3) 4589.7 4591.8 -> 16.5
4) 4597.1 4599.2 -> 15.9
